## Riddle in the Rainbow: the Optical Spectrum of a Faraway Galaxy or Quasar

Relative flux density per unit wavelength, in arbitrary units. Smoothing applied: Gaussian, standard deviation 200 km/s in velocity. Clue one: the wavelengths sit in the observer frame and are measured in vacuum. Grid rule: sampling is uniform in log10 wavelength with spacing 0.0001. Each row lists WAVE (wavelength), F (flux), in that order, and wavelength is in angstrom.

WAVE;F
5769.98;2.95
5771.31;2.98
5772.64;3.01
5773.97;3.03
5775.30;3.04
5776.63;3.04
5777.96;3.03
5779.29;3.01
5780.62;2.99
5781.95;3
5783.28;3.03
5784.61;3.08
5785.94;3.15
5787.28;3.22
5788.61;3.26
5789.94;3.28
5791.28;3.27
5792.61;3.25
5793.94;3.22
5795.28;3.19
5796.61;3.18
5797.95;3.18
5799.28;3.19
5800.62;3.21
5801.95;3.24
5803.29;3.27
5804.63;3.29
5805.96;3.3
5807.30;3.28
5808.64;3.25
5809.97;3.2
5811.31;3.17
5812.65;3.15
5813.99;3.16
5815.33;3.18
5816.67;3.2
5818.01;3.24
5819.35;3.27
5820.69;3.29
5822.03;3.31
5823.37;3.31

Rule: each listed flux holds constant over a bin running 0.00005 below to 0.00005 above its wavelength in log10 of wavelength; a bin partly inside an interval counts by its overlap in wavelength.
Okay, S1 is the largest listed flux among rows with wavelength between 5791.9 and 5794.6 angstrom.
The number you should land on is 3.25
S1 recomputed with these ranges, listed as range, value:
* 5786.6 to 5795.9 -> 3.28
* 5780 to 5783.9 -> 3.03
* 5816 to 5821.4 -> 3.29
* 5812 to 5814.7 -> 3.16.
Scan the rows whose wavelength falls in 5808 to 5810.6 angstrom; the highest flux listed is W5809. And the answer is 3.25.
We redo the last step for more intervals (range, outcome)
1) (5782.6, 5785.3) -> 3.08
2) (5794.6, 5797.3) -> 3.19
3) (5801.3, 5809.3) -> 3.3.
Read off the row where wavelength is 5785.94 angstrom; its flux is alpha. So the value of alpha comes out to 3.15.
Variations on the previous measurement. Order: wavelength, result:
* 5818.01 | 3.24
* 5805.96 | 3.3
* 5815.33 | 3.18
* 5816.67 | 3.2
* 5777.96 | 3.03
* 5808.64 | 3.25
